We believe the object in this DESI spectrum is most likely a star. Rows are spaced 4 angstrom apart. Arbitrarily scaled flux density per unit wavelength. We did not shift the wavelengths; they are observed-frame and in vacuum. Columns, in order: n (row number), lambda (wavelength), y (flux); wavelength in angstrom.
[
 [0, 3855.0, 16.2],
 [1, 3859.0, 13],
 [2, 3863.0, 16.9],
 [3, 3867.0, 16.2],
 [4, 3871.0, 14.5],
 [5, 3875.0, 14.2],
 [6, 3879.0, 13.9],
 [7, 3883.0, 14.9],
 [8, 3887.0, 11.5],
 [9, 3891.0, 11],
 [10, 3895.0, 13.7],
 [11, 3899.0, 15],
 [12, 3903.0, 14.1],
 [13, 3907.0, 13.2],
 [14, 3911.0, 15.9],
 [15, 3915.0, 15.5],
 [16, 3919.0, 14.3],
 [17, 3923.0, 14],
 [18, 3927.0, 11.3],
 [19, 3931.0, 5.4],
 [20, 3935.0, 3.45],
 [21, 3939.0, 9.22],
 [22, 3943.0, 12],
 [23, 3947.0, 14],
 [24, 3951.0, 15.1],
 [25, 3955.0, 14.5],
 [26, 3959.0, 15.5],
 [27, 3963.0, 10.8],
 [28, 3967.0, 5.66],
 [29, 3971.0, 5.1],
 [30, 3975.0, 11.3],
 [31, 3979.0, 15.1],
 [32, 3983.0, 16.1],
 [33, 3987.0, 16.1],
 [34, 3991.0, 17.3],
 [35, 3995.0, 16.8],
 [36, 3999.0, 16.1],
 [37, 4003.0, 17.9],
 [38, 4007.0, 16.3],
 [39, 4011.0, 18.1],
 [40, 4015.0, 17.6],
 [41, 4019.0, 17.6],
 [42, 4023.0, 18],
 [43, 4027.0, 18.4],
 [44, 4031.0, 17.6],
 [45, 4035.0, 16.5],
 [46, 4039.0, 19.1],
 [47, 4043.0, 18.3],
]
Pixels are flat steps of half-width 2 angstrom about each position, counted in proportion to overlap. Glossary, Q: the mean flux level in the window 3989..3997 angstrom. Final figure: 17.1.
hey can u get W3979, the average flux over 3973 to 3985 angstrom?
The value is 14.2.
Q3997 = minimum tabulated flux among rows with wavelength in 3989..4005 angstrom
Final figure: 16.1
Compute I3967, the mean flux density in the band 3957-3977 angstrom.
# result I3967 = 9.67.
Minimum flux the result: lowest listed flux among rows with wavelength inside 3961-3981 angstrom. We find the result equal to 5.1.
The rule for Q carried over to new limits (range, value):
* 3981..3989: 16.1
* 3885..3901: 12.8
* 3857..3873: 15.1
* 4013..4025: 17.7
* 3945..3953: 14.6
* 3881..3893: 12.5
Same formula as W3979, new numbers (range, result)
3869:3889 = 13.8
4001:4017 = 17.5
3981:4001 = 16.5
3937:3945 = 10.6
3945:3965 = 14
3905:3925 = 14.6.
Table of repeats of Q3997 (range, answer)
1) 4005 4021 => 16.3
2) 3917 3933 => 5.4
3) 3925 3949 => 3.45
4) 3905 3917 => 13.2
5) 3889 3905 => 11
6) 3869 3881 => 13.9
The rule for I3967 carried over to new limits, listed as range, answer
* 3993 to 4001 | 16.5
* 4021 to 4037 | 17.6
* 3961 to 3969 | 8.23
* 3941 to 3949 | 13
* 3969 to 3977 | 8.2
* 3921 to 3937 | 8.54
